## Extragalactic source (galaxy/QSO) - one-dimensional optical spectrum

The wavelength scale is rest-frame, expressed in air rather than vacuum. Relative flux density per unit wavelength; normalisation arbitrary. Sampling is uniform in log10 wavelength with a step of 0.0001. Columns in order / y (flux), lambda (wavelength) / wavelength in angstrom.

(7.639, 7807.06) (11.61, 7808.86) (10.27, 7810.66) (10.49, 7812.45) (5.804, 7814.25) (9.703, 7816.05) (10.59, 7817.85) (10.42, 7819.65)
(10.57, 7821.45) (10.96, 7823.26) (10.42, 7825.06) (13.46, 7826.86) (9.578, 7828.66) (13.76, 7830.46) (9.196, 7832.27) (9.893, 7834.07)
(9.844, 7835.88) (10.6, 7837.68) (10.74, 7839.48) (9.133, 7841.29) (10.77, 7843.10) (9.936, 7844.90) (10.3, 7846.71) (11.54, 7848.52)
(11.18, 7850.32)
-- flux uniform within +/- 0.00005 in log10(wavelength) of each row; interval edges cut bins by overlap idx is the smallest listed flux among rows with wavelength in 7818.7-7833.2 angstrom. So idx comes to 9.196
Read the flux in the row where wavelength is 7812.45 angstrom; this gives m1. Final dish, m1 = 10.49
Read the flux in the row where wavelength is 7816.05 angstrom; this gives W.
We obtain 9.703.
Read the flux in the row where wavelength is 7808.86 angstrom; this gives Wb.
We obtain 11.61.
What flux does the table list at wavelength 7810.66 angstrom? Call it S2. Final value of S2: 10.27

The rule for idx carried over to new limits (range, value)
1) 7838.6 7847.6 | 9.133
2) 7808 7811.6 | 10.27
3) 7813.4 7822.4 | 5.804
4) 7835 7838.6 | 9.844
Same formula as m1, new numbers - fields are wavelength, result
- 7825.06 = 10.42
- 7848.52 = 11.54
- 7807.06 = 7.639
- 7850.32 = 11.18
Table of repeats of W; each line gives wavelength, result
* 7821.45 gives 10.57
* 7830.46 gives 13.76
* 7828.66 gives 9.578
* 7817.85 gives 10.59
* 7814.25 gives 5.804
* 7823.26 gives 10.96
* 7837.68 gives 10.6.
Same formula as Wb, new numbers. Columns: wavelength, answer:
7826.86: 13.46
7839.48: 10.74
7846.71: 10.3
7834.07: 9.893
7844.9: 9.936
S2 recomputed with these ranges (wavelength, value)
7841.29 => 9.133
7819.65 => 10.42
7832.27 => 9.196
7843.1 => 10.77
